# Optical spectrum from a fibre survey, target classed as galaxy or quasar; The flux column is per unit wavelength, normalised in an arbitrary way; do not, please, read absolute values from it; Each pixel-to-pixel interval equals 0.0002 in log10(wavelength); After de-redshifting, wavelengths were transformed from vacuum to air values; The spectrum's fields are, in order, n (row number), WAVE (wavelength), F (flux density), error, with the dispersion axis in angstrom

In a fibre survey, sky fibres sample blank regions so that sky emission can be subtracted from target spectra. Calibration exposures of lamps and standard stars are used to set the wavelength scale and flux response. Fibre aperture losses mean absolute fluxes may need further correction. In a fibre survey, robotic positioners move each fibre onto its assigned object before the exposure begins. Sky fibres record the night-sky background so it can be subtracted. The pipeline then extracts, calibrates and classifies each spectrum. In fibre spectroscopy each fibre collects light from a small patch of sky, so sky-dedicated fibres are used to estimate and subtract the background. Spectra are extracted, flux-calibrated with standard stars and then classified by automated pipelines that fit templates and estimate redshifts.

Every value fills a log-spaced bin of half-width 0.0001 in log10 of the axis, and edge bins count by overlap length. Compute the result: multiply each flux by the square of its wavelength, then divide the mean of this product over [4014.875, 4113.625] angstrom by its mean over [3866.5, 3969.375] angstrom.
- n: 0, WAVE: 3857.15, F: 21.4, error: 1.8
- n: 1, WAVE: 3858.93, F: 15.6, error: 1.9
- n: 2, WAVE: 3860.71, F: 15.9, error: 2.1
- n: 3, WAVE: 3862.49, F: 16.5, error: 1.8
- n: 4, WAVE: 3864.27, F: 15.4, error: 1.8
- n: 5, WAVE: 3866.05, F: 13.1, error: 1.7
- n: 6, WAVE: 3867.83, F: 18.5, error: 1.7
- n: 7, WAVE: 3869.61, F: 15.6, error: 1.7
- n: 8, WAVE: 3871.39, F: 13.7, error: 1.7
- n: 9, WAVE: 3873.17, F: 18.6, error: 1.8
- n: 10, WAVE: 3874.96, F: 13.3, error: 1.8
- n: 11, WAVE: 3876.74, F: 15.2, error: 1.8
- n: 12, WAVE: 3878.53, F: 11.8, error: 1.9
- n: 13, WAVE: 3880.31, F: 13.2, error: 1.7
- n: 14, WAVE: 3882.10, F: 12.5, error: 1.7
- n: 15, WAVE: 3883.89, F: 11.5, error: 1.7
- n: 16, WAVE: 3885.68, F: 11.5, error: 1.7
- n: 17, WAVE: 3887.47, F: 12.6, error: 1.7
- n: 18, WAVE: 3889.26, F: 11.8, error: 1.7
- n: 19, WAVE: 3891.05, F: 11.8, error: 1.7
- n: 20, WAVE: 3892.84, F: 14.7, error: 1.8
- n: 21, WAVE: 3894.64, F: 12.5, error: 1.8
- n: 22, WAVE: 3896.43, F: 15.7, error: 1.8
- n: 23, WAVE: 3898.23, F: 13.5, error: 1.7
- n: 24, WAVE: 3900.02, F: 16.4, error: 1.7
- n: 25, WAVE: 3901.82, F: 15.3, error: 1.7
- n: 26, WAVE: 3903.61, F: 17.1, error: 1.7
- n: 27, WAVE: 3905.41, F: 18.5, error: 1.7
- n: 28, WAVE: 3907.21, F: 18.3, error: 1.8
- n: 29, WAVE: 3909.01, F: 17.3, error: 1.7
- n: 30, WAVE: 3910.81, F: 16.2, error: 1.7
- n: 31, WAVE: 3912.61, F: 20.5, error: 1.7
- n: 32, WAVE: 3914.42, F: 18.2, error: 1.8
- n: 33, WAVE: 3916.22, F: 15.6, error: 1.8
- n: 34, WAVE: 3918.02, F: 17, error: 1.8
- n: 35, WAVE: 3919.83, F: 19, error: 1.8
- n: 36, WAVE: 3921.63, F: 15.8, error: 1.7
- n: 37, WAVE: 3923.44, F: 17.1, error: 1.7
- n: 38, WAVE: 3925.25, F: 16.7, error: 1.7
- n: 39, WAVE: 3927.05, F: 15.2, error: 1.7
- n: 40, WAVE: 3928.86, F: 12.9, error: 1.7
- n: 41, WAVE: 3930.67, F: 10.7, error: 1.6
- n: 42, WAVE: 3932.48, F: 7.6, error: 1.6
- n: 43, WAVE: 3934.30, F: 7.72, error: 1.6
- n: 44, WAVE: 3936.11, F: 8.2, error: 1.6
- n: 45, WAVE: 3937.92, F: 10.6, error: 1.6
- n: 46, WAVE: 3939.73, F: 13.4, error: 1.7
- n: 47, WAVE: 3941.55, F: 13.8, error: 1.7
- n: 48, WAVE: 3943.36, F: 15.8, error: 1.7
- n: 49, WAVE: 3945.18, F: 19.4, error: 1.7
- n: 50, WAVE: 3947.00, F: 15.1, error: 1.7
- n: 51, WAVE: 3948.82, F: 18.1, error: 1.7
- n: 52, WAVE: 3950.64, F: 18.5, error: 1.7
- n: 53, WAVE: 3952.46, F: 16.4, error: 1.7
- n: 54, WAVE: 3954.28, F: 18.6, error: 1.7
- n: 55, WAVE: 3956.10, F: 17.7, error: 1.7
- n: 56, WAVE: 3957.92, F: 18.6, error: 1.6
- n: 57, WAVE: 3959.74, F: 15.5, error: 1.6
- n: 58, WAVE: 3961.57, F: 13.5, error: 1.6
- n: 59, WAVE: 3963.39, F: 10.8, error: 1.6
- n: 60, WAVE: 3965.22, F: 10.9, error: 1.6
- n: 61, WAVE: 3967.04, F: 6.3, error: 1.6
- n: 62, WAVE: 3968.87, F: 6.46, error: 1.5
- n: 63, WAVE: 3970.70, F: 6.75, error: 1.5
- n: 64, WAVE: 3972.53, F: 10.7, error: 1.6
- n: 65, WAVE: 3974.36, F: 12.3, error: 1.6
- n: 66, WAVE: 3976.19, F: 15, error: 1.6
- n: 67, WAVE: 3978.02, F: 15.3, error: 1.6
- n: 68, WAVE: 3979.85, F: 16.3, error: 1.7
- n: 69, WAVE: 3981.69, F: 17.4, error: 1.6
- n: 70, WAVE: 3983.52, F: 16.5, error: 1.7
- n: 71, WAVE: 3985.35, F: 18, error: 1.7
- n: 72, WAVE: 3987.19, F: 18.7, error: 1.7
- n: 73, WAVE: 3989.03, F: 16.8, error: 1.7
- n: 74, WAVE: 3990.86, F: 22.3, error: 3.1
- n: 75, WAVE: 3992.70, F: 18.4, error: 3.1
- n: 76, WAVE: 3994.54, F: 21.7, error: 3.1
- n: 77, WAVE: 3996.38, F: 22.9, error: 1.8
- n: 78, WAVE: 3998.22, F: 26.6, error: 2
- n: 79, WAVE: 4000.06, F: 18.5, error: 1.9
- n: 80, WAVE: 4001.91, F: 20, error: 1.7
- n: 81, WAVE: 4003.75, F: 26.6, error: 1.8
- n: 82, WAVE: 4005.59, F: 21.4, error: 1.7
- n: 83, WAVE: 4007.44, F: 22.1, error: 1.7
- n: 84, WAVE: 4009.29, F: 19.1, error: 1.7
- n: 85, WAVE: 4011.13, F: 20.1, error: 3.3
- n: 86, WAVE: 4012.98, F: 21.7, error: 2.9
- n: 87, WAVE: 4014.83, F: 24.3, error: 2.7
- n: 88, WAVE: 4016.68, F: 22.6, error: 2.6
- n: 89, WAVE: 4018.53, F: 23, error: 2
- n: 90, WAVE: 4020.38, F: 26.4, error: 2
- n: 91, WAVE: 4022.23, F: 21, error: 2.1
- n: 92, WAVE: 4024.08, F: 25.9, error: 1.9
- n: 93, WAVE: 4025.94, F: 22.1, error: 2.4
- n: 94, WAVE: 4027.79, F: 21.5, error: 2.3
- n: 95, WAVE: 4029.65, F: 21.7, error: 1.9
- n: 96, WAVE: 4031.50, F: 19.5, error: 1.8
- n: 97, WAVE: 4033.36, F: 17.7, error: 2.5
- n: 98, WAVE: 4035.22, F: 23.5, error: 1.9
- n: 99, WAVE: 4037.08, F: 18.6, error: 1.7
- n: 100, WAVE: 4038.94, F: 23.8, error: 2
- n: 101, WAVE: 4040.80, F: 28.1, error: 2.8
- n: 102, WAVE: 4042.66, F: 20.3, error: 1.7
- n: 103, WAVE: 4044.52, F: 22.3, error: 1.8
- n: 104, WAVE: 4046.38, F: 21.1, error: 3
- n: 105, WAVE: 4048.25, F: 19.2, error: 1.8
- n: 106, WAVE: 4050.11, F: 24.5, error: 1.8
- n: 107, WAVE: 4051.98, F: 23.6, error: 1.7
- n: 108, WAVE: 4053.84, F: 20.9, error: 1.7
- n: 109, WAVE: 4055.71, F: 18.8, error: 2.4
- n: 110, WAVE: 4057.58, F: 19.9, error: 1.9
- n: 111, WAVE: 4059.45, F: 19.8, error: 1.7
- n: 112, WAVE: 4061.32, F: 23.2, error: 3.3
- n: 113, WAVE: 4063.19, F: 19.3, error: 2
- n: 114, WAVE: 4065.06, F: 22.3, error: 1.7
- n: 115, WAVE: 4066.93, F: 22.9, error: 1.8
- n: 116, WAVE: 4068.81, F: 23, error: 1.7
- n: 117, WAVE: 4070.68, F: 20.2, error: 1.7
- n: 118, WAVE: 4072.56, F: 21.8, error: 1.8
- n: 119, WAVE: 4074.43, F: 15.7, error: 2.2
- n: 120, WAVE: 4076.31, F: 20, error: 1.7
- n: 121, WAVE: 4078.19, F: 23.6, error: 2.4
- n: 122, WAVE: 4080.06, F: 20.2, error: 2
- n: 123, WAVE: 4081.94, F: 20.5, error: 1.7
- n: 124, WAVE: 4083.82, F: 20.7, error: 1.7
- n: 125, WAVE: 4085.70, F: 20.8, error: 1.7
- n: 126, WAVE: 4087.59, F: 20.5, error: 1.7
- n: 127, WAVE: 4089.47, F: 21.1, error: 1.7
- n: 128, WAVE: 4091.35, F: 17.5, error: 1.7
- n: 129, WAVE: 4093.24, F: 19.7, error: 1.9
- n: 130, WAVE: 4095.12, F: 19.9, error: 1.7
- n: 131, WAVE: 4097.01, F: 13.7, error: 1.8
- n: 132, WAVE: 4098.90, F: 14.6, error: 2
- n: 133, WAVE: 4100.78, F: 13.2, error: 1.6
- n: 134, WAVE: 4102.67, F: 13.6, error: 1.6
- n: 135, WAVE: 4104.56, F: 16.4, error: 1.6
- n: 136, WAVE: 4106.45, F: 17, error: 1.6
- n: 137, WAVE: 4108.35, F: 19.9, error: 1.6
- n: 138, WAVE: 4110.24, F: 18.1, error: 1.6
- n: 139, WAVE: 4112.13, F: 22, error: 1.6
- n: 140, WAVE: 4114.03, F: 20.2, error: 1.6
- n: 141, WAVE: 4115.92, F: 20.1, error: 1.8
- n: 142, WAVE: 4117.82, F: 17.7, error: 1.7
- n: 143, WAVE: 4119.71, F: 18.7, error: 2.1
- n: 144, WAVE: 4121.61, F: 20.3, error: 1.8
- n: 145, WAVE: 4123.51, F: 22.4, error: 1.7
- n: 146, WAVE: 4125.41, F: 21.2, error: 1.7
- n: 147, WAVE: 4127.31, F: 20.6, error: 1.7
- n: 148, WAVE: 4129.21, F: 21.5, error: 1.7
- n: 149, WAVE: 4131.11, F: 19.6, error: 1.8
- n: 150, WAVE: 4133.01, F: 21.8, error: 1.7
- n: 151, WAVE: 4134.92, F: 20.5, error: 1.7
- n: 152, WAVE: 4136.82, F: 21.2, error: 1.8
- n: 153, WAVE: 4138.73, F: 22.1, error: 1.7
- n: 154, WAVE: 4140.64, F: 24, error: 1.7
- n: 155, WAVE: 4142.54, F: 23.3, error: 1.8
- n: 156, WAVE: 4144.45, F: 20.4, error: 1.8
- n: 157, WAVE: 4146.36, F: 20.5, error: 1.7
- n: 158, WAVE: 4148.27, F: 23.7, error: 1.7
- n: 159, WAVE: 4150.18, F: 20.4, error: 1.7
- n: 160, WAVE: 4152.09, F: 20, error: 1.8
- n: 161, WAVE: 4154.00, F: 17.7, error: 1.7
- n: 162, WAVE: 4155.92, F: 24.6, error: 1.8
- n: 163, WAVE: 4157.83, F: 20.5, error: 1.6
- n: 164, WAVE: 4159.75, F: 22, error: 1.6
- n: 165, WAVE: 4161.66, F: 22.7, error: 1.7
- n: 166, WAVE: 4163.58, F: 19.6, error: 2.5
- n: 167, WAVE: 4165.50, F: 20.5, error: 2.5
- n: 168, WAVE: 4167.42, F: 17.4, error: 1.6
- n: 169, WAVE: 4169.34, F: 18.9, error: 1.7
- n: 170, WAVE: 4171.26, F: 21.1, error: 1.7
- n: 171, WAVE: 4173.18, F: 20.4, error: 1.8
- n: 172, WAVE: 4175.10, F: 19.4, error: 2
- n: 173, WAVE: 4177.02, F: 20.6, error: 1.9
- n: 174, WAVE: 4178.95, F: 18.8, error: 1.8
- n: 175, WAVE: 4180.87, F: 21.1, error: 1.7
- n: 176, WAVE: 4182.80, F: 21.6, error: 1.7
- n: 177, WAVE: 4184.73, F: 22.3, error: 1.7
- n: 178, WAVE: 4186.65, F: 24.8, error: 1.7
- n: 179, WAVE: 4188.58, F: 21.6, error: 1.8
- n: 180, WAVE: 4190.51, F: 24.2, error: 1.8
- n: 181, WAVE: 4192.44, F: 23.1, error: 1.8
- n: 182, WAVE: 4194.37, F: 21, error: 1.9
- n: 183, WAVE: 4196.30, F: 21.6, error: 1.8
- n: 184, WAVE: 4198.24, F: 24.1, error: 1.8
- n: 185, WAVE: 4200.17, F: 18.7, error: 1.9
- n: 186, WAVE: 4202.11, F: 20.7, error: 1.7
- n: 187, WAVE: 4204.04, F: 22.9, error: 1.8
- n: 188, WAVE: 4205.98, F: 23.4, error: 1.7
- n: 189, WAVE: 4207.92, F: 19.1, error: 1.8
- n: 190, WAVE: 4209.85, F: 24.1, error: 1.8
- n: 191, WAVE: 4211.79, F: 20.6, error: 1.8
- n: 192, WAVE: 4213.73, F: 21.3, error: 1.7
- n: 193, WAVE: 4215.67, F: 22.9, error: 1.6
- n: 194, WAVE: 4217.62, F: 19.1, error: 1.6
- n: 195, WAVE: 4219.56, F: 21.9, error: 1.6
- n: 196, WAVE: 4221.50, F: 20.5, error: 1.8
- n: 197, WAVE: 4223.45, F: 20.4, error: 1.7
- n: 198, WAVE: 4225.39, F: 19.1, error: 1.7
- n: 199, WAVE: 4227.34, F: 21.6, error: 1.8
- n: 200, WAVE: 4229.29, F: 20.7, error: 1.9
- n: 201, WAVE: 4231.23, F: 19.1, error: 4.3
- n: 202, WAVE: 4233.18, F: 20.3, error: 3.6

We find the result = 1.52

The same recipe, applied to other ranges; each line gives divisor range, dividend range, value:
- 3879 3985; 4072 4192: 1.55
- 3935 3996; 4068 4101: 1.37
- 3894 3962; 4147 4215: 1.56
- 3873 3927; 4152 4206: 1.59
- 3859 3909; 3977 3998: 1.35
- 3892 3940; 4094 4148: 1.45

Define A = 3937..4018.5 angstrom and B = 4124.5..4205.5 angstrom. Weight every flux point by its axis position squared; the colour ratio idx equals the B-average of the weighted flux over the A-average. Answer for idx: 1.4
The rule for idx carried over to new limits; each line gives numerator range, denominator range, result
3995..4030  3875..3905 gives 1.75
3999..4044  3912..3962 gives 1.51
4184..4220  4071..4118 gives 1.23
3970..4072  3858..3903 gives 1.55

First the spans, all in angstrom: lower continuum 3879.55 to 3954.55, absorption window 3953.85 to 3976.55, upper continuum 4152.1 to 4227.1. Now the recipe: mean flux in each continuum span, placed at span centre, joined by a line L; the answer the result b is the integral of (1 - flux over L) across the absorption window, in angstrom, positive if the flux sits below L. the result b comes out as 5.0 angstrom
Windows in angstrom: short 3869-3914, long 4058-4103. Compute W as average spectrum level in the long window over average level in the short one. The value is 1.32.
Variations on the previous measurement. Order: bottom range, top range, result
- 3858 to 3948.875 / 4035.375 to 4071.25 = 1.48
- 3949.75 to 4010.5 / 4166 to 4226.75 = 1.25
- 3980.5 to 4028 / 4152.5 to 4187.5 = 0.97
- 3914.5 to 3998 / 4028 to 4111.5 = 1.33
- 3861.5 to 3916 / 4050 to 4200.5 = 1.36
